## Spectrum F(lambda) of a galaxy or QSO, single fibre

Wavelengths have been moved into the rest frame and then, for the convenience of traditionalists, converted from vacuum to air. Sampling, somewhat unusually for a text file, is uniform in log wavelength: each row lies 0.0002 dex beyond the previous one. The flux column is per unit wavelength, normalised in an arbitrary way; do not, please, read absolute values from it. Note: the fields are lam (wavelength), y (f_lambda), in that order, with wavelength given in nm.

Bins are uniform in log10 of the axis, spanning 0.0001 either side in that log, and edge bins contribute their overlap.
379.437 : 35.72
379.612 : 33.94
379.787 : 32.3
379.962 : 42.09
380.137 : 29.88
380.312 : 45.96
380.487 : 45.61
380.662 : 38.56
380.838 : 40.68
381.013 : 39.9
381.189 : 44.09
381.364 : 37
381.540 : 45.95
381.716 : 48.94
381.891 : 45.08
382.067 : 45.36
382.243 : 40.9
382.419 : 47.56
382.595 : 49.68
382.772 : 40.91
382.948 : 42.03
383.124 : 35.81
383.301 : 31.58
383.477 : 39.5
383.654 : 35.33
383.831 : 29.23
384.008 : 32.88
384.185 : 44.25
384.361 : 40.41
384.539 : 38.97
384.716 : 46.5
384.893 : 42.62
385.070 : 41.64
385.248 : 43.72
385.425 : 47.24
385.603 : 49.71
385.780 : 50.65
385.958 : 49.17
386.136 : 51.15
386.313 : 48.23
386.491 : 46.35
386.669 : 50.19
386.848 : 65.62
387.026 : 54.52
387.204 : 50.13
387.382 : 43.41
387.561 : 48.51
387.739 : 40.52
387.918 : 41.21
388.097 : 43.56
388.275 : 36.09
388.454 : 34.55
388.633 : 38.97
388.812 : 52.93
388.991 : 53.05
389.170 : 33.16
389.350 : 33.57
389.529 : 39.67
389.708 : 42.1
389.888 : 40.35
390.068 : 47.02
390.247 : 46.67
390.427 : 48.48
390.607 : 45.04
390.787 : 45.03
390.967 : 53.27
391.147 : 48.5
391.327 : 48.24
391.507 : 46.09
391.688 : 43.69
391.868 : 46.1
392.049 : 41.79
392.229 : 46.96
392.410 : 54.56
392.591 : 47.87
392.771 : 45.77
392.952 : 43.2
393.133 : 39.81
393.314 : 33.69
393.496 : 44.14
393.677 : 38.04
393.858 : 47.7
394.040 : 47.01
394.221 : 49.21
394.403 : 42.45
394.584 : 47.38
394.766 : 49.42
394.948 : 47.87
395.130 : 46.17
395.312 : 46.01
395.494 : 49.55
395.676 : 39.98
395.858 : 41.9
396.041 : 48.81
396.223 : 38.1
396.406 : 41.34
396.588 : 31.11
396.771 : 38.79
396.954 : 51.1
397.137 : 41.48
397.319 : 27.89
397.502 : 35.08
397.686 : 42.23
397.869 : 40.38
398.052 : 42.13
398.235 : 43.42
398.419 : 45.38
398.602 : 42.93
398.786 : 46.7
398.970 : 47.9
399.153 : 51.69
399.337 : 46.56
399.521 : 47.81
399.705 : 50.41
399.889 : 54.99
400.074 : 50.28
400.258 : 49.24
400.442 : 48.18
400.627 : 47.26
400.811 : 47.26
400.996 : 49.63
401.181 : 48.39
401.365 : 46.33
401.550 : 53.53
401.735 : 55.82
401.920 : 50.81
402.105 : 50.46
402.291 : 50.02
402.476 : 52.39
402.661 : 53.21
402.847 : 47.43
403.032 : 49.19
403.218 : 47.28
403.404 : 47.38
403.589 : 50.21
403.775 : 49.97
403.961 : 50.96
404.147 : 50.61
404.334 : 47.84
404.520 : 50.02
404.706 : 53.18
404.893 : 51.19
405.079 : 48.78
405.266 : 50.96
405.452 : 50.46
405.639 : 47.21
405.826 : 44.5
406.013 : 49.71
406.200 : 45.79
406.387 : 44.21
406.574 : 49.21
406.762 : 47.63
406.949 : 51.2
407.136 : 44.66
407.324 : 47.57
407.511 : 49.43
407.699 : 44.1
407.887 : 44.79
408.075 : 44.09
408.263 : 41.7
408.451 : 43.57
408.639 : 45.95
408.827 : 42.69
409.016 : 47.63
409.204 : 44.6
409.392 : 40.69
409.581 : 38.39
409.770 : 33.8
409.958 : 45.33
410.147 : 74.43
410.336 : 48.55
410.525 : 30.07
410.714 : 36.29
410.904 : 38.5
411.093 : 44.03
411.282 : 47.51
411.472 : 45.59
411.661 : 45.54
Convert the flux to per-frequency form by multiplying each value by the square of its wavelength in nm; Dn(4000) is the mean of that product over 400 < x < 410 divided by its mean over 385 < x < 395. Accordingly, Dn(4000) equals 1.13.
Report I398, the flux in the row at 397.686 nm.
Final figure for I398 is 42.23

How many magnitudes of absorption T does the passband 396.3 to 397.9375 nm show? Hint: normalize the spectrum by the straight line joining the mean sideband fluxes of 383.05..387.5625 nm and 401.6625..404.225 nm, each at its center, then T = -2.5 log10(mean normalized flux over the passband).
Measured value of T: 0.24 mag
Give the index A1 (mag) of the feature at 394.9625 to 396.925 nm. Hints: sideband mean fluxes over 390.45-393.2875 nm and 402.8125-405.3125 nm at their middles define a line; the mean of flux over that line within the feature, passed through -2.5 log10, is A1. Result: 0.11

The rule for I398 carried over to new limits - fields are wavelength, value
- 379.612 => 33.94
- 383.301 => 31.58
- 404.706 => 53.18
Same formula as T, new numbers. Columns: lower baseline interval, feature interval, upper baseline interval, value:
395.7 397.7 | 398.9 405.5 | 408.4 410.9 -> -0.203 mag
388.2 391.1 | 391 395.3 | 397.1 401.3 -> -0.036 mag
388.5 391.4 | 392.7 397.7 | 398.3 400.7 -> 0.096 mag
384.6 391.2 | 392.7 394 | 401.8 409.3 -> 0.112 mag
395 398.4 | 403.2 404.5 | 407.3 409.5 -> -0.138 mag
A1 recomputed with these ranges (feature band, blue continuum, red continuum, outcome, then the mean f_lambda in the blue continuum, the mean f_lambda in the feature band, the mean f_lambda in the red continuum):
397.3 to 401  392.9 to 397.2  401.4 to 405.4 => 0.03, 43.5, 45.8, 50.5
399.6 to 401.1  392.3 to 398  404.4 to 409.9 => -0.12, 43.2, 49.6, 46.1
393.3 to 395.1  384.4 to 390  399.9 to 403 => 0.06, 45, 45.2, 50.1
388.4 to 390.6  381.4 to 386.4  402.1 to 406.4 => 0.05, 43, 42.8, 49.4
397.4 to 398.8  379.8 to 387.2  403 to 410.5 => 0.10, 43.5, 41.9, 47.3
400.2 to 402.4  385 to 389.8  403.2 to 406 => -0.02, 45.5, 49.8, 49.4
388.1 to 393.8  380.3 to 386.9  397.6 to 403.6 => 0.04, 43.5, 43.8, 48.4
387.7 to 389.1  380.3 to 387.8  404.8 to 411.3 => 0.05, 44.1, 42.6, 45.7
